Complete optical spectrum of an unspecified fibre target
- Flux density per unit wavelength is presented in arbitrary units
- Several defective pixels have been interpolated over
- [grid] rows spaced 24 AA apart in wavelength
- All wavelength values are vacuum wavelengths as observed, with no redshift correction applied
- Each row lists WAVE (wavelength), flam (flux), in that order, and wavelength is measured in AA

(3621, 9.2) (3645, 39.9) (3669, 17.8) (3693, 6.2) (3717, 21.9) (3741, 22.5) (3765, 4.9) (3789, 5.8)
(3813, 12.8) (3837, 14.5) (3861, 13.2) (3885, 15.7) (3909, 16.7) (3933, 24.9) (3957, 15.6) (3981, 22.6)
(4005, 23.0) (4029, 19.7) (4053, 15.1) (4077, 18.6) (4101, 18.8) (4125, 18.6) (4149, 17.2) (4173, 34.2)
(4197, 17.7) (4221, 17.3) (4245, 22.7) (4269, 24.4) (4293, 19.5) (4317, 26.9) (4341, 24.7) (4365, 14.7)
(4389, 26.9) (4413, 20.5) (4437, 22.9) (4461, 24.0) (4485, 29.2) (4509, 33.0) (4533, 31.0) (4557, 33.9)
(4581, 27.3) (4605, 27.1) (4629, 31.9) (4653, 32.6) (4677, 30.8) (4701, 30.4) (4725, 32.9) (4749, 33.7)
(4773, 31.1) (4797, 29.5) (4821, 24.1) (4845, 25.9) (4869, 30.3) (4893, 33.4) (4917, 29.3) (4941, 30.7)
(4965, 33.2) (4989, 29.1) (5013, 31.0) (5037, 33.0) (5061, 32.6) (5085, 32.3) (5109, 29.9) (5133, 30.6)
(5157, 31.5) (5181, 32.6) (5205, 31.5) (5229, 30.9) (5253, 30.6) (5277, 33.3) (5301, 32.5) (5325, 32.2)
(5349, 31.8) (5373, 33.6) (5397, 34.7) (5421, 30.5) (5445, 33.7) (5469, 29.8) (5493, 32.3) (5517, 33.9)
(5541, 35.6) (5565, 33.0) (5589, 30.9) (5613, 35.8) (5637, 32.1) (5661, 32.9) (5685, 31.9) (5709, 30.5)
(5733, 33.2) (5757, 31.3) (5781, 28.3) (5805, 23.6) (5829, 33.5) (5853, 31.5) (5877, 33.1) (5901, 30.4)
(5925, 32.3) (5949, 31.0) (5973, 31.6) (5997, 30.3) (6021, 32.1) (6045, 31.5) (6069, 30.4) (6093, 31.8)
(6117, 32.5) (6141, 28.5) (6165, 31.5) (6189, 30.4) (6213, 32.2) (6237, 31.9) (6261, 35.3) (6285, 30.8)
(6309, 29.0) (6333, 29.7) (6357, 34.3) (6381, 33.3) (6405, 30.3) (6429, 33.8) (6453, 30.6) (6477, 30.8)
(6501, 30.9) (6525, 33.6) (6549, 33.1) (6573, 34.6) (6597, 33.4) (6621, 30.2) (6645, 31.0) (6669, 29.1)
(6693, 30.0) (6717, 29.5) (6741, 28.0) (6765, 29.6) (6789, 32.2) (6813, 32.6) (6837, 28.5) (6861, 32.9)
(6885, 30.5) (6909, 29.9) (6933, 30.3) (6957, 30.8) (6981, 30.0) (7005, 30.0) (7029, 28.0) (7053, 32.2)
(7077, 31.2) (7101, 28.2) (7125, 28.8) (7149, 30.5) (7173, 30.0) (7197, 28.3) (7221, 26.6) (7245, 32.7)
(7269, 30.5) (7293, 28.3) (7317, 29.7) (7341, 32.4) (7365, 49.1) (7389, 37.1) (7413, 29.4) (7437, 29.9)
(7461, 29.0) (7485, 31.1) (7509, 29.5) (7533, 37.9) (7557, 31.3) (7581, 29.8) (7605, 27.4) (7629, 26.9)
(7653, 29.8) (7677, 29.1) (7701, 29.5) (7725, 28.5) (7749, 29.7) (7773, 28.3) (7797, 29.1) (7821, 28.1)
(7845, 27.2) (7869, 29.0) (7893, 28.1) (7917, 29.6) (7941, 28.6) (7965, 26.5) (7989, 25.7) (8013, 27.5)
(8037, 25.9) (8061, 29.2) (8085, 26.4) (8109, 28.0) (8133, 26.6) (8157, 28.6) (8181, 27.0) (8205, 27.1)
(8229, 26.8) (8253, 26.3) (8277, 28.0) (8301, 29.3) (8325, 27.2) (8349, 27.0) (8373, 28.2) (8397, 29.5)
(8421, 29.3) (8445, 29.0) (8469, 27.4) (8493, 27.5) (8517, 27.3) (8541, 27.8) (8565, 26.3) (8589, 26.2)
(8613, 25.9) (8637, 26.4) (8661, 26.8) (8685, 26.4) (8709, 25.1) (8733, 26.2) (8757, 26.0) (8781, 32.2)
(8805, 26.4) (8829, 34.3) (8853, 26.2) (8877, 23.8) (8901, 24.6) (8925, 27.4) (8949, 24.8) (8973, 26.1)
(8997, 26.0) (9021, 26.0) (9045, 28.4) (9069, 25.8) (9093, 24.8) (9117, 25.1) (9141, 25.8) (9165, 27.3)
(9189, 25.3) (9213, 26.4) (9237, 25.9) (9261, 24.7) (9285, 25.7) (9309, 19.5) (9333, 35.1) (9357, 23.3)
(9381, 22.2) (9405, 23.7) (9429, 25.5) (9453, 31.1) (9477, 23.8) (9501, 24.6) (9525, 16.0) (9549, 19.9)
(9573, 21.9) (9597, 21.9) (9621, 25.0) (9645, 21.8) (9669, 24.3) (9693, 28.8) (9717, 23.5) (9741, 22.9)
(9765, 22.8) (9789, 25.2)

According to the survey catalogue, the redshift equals 0.121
